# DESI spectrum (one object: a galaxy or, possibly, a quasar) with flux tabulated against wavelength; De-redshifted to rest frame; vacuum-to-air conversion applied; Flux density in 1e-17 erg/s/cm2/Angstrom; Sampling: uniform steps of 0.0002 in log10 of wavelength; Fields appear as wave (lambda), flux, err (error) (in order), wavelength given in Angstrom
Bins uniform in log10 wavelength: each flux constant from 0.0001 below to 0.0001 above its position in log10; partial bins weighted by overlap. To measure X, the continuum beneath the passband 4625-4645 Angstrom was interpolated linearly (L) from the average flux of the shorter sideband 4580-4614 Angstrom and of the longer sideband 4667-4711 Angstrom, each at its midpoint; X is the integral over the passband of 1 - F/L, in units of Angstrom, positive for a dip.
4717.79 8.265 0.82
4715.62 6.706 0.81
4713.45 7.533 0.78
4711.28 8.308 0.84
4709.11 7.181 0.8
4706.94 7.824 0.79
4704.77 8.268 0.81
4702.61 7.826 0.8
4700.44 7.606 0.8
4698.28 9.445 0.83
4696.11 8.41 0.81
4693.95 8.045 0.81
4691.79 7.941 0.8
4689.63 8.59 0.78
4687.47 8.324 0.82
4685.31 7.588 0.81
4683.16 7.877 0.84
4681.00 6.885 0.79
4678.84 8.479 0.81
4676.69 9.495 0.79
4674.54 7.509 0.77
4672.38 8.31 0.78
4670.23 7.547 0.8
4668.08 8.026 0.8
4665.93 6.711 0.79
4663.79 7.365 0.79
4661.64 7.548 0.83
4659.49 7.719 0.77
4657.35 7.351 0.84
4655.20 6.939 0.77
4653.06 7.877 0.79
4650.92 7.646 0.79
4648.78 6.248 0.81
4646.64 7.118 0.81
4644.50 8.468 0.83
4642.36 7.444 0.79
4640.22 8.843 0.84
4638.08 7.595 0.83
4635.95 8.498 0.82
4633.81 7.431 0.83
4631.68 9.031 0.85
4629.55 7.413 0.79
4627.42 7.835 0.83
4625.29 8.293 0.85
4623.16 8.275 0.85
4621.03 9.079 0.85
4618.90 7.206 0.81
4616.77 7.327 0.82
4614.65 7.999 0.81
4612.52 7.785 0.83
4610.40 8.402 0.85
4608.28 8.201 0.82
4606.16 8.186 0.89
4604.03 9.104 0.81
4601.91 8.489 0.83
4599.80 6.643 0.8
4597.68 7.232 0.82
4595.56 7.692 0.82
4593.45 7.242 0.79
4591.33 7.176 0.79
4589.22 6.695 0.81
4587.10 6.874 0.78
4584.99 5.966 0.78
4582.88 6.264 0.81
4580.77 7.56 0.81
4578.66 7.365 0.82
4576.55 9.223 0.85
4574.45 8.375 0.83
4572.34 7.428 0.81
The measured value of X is -0.90 Angstrom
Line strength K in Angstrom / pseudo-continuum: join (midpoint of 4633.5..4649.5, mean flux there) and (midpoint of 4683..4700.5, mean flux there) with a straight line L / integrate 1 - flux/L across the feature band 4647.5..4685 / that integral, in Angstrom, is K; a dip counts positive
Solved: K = 1.80 Angstrom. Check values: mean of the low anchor 7.75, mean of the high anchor 8.26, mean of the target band 7.62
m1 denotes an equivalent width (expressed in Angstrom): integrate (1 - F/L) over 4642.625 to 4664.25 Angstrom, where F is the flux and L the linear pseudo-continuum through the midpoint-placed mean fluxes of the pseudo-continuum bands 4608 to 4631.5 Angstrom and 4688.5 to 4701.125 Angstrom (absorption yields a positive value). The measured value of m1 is 2.0 Angstrom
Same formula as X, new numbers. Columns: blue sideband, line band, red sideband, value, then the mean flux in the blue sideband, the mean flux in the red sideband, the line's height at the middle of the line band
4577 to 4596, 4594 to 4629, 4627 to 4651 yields -2.7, 7.03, 7.8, 7.4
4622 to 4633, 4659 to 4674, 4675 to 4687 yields 0.9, 8.16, 8.05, 8.08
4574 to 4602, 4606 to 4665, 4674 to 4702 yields -0.9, 7.28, 8.18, 7.71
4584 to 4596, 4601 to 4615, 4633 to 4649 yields -2.2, 6.91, 7.78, 7.22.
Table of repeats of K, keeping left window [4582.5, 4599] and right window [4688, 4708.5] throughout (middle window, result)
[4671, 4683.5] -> -0.2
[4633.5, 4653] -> -0.5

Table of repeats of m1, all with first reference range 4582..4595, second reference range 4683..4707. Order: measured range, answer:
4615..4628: -1.5 Angstrom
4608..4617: -1.2 Angstrom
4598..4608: -1.6 Angstrom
